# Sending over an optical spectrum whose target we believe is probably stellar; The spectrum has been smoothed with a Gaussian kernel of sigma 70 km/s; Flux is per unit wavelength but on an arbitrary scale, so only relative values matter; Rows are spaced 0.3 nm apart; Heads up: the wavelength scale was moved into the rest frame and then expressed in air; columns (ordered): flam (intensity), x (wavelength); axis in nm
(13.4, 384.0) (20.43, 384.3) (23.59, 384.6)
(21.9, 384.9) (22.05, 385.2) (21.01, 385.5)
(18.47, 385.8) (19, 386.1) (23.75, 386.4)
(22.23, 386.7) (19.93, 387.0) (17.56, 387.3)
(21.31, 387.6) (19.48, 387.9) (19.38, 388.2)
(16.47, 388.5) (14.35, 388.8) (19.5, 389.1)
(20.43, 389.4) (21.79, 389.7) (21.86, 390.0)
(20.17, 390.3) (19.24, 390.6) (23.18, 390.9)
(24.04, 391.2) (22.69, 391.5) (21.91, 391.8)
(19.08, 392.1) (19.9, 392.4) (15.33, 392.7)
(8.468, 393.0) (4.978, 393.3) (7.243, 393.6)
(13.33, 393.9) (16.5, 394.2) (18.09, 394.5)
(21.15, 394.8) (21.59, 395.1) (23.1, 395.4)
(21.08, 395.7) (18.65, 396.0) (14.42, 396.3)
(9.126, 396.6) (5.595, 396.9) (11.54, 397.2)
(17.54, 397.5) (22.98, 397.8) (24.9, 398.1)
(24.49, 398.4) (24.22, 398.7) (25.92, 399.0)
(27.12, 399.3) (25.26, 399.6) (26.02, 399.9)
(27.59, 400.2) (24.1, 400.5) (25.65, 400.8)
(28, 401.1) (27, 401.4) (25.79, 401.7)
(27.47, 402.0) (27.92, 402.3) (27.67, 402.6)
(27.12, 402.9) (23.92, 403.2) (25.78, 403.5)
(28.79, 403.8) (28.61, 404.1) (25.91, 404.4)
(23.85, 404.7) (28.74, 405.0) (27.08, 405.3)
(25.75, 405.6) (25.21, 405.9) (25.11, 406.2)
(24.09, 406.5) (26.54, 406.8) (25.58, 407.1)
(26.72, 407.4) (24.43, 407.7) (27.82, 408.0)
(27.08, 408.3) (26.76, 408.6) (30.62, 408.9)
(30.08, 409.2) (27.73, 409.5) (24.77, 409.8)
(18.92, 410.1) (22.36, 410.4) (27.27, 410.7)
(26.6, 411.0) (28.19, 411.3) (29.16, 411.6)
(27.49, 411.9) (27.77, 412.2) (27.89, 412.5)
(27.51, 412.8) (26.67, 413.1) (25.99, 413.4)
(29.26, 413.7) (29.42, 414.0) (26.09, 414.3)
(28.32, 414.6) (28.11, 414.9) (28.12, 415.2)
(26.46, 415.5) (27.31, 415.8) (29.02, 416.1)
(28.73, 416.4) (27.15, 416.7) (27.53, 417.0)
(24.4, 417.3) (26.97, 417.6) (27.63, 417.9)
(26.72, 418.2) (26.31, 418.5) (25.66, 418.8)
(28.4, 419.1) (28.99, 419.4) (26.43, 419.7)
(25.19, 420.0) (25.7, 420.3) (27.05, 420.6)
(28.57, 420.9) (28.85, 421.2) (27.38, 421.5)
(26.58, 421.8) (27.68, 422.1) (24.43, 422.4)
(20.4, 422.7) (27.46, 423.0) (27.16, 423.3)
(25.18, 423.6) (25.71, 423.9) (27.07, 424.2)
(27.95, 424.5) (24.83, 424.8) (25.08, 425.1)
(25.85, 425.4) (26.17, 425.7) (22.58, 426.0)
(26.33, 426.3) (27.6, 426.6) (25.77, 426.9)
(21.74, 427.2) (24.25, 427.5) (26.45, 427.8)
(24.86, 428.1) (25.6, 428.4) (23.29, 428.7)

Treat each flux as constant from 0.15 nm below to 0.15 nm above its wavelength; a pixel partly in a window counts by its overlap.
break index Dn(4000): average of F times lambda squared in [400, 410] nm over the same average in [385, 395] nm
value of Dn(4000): 1.54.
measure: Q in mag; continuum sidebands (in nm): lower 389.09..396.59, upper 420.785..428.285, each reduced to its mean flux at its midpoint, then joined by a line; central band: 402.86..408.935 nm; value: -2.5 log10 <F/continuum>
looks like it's -0.23 mag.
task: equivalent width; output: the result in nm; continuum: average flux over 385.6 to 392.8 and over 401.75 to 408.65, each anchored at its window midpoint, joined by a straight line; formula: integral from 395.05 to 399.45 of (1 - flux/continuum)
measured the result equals 0.73 nm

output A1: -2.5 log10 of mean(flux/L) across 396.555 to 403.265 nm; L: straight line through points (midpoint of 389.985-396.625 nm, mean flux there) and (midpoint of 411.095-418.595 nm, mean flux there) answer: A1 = -0.13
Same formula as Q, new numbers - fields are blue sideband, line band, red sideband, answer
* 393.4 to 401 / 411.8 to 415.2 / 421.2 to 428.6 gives -0.19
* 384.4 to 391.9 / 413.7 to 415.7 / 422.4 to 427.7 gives -0.16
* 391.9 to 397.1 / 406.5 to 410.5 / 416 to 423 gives -0.20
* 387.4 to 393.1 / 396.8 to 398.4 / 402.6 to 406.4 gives 0.30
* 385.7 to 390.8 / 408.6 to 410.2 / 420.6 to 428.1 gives -0.15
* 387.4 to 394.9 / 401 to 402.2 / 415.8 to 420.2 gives -0.25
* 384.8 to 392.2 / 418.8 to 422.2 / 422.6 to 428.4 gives -0.10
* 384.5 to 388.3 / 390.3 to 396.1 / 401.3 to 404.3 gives 0.28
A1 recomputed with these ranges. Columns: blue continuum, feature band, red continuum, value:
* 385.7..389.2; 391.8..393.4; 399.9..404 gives 0.44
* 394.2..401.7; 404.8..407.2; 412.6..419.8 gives -0.08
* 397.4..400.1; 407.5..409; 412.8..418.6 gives -0.05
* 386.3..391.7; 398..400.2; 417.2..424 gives -0.15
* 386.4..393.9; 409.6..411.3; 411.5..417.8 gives 0.07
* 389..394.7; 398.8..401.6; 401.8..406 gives -0.10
